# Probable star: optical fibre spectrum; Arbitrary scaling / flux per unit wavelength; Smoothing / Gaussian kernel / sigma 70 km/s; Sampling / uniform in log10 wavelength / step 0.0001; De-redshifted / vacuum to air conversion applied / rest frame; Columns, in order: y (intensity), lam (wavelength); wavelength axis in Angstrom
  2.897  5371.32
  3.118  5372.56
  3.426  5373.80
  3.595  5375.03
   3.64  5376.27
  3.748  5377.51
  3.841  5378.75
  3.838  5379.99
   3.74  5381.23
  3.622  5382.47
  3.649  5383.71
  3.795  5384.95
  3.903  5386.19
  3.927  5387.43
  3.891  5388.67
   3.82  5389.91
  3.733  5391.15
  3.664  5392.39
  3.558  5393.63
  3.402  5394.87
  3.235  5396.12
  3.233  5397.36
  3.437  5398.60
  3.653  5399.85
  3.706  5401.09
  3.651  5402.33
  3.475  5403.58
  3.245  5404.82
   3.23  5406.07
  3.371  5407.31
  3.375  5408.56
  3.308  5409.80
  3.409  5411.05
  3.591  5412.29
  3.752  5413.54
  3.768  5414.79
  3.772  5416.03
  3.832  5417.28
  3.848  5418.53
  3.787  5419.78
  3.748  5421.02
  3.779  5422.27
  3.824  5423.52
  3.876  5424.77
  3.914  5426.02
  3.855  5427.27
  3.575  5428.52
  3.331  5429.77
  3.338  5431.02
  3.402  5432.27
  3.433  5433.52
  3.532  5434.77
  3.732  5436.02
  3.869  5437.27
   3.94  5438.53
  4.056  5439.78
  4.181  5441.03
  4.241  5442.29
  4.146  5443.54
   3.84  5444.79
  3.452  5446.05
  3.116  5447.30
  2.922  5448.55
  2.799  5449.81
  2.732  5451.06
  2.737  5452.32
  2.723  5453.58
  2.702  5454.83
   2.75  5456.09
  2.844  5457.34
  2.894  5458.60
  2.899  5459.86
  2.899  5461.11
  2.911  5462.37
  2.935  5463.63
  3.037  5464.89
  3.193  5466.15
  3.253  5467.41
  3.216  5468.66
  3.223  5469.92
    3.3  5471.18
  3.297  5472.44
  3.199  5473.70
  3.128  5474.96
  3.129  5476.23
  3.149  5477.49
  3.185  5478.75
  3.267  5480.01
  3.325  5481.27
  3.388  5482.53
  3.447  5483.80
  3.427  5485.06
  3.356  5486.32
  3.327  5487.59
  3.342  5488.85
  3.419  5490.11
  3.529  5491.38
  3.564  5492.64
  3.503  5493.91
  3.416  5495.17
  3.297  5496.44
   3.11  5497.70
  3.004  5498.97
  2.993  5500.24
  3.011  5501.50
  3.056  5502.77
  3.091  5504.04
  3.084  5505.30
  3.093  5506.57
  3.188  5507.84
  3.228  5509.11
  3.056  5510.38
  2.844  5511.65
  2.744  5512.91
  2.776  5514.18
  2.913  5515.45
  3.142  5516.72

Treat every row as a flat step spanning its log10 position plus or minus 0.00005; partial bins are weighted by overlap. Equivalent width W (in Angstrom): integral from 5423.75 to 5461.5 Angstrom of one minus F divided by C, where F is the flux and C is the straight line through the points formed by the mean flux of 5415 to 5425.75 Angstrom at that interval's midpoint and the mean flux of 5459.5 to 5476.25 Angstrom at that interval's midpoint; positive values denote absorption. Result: 1.1 Angstrom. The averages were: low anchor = 3.81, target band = 3.4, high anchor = 3.12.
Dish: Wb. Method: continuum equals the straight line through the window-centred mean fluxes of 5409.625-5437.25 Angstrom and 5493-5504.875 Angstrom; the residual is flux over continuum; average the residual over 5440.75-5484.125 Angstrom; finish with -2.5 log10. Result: 0.08 mag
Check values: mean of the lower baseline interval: 3.67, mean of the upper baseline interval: 3.17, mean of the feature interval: 3.17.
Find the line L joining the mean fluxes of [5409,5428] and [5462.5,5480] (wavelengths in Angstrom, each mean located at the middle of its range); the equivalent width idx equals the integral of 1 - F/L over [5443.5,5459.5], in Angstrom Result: 1.8 Angstrom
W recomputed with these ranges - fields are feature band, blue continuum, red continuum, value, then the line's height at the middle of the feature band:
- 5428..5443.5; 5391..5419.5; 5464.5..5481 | -1.6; 3.38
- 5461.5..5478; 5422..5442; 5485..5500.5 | 1.6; 3.49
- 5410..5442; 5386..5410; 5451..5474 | -4.2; 3.3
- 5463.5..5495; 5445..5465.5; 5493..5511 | -2.6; 3.04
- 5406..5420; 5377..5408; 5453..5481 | -0.6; 3.46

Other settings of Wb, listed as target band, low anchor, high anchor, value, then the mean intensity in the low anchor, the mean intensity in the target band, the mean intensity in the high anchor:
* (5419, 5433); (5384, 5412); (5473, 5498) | -0.06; 3.55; 3.68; 3.33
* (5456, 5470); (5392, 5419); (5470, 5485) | 0.10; 3.52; 3.01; 3.26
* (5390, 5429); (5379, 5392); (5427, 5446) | 0.05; 3.79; 3.6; 3.75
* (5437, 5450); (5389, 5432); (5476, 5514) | -0.08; 3.59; 3.71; 3.22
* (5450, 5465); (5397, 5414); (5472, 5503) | 0.18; 3.46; 2.83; 3.28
